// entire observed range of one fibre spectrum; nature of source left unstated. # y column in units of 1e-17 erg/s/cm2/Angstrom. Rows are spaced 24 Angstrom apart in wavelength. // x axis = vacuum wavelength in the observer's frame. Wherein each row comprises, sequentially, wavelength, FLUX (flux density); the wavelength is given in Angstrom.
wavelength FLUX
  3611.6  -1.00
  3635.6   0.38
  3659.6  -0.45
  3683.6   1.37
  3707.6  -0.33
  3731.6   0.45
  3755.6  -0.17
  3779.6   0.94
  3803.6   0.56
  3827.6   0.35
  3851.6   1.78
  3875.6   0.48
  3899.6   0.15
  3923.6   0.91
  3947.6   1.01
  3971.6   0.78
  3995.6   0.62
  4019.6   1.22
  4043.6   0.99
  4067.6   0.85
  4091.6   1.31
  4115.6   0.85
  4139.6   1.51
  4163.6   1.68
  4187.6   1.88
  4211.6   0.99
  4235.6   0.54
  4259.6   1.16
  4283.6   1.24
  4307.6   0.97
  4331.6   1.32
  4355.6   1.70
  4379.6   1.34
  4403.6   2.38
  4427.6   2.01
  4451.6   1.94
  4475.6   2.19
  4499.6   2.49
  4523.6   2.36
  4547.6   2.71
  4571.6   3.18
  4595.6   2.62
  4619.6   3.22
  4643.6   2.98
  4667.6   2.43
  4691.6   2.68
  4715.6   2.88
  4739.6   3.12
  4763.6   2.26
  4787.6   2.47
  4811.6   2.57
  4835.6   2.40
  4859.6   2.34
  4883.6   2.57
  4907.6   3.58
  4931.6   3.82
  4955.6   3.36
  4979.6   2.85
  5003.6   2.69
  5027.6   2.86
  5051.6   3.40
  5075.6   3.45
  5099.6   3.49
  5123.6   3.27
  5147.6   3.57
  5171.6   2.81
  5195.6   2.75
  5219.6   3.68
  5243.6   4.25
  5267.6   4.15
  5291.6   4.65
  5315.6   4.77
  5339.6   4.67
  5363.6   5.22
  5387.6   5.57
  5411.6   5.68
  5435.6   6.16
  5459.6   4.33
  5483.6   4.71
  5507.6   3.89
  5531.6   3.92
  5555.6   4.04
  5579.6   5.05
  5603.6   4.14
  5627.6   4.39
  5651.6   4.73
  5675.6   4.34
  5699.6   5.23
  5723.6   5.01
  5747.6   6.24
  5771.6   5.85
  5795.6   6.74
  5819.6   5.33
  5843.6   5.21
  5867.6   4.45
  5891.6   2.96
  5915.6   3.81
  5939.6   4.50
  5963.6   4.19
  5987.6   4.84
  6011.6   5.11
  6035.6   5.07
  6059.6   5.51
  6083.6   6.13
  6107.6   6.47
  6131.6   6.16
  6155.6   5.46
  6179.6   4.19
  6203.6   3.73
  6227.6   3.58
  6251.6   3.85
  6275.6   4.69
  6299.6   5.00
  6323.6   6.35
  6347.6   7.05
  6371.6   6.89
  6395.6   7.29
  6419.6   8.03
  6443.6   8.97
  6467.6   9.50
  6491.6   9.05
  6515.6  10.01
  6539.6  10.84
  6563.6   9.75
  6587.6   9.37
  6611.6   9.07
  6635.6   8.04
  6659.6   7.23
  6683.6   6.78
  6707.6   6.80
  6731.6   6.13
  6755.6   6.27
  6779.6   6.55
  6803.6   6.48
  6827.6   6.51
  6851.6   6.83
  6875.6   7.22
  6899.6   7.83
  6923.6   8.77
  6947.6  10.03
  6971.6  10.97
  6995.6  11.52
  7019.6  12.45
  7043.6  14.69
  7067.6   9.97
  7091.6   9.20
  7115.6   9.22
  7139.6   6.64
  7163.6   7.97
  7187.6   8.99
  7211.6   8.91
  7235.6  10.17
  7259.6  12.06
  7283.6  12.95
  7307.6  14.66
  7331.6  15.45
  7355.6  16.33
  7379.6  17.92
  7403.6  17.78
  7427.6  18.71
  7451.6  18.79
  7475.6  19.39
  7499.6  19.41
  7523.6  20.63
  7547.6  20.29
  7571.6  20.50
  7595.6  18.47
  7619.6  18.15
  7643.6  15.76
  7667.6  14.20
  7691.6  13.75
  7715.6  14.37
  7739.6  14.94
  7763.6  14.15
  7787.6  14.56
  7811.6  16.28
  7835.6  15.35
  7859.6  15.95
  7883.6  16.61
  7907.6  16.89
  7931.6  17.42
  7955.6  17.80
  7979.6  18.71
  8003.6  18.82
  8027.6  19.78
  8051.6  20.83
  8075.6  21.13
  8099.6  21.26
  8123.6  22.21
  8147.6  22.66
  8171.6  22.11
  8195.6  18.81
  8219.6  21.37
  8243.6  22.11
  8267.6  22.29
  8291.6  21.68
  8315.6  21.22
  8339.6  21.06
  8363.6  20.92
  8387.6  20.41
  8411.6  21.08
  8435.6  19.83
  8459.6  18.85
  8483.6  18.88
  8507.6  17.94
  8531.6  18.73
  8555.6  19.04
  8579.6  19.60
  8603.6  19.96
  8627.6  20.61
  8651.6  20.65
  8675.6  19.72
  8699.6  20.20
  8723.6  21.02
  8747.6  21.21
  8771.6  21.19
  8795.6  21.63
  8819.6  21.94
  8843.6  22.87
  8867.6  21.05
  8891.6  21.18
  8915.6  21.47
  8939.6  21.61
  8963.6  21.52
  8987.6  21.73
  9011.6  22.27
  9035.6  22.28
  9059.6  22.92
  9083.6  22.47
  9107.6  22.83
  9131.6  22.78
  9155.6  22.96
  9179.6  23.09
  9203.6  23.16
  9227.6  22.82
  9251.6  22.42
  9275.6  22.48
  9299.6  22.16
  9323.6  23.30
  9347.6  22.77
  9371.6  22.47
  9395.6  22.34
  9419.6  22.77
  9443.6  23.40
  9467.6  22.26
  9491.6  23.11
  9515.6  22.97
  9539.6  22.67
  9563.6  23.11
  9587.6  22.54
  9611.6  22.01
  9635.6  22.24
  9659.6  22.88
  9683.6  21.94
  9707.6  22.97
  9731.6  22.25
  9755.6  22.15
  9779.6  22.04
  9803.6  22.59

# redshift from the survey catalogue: 0.000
